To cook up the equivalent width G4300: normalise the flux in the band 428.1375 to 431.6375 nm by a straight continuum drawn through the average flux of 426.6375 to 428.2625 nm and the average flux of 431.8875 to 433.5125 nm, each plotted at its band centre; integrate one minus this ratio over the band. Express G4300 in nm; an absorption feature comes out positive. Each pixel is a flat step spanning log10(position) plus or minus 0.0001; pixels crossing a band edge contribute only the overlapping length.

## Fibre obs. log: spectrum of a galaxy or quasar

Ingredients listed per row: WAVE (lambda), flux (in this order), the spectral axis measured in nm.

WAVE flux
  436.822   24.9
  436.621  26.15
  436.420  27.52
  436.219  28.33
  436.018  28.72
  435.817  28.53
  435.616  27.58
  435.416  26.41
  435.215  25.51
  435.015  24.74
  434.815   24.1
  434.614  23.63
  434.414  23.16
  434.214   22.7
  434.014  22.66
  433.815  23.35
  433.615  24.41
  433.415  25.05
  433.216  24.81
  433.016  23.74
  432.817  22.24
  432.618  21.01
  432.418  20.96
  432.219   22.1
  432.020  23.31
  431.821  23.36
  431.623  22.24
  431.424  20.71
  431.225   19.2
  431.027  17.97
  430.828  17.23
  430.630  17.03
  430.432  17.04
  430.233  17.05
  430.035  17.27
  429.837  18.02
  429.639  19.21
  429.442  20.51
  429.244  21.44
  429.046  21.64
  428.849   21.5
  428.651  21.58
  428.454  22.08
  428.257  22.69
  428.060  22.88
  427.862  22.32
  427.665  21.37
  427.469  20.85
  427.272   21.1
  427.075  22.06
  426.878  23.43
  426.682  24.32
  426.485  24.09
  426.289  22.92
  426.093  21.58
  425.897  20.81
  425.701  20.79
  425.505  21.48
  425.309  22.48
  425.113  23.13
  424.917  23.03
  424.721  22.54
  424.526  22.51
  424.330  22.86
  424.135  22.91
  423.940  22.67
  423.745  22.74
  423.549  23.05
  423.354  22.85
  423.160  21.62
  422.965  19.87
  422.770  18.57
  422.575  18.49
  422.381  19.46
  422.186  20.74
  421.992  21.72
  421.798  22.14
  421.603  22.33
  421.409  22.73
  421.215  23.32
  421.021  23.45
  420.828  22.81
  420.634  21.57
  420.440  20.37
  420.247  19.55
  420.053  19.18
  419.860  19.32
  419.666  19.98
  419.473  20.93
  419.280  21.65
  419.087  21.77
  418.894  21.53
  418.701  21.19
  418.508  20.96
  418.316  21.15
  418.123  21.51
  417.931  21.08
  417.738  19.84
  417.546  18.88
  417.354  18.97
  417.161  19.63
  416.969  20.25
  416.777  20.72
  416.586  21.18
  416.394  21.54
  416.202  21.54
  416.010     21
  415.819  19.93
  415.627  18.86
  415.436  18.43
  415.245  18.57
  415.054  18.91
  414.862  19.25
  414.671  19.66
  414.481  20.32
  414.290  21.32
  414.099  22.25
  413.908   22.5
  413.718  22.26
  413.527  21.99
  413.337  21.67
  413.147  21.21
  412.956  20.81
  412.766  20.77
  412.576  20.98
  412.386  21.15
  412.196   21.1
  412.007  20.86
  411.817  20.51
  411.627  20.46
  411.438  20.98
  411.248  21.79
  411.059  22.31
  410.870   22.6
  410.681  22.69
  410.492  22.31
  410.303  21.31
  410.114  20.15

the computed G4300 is 0.450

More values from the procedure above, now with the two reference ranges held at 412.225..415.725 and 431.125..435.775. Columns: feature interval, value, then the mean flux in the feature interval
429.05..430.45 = 0.24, 18.9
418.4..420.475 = 0.08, 20.6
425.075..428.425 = 0.03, 22.2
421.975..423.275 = 0.11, 20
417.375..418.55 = 0.04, 20.5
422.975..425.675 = -0.04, 22.5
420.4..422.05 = -0.05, 22.3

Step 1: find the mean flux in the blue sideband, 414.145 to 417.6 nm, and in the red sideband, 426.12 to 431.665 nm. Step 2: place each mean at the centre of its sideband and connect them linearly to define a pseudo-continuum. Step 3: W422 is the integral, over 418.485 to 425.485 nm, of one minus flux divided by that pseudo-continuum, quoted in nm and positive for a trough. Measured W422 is -0.43 nm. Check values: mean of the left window 20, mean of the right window 20.7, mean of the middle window 21.6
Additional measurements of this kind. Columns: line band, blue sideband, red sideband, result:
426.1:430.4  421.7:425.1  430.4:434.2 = 0.07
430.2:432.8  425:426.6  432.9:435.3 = 0.37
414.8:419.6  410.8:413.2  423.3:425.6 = 0.31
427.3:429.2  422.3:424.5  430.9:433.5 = -0.01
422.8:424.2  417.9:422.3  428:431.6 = -0.09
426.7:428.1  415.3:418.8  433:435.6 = 0.04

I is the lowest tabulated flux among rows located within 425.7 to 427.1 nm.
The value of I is 20.79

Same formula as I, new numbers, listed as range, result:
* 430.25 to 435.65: 17.03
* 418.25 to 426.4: 18.49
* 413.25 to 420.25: 18.43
